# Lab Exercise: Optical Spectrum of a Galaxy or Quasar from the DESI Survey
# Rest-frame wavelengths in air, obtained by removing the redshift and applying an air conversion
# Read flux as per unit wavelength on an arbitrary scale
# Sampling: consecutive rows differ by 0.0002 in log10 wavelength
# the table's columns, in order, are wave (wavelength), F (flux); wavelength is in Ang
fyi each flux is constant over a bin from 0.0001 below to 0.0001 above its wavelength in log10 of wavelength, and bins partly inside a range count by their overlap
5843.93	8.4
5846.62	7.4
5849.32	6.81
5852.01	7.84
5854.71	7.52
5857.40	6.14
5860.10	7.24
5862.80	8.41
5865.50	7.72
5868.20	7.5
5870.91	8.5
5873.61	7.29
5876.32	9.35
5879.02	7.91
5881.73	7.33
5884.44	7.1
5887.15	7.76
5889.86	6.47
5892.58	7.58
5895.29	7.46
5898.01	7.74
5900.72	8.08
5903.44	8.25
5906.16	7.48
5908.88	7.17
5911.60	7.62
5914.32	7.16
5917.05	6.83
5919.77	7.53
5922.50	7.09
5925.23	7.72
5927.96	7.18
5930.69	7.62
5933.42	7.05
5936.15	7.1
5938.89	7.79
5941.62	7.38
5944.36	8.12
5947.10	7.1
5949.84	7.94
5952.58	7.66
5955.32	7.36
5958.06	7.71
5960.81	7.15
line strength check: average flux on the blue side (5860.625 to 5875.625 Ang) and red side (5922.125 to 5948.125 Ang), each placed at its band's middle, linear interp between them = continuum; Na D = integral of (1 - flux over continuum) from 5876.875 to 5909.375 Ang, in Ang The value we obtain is 0.6 Ang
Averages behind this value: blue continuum 7.91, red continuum 7.43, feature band 7.58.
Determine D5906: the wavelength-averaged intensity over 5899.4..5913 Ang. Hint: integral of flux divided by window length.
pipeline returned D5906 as 7.72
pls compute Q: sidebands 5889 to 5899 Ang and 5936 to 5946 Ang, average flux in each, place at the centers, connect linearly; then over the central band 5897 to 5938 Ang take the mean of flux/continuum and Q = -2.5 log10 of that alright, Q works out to 0.01 mag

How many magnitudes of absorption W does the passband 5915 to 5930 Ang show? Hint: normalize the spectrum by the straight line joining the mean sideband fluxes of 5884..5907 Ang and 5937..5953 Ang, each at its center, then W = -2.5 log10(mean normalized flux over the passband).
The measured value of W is 0.05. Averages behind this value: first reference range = 7.57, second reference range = 7.64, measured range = 7.28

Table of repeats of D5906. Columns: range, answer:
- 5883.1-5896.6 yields 7.27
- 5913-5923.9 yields 7.15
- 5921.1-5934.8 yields 7.33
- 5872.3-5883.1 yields 7.97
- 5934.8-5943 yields 7.42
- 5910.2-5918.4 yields 7.2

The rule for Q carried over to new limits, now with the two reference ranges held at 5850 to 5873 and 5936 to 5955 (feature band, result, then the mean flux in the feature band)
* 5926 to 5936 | 0.04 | 7.29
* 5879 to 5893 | 0.04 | 7.29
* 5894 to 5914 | -0.01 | 7.66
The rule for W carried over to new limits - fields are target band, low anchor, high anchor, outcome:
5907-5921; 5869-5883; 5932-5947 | 0.062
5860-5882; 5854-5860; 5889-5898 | -0.140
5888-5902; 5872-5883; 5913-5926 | 0.029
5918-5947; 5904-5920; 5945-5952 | 0.007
